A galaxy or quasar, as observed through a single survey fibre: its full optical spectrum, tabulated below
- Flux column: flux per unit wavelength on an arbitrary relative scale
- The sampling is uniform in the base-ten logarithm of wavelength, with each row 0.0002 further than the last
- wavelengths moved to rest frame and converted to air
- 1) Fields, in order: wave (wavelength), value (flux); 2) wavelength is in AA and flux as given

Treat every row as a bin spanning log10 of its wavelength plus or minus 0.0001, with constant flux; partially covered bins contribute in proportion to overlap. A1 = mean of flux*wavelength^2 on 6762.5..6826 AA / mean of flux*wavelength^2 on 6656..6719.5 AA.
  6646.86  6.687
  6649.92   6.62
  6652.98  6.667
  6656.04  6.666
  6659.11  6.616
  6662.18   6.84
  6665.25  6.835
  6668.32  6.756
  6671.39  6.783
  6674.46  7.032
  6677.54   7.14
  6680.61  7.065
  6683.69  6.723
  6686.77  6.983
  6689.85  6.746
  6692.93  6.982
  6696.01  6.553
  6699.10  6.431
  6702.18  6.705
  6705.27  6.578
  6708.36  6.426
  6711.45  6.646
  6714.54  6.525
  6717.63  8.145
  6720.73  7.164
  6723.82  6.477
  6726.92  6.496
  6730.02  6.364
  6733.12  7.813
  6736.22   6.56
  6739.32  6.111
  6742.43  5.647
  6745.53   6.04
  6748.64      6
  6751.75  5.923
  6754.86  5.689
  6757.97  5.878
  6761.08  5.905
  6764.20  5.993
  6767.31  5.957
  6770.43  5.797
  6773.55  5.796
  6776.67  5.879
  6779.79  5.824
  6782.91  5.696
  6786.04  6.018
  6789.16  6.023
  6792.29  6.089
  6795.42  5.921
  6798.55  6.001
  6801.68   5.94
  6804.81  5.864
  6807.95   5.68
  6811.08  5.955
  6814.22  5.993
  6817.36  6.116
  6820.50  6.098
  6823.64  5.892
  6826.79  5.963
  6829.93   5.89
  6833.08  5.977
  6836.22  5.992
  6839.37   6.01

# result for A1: 0.90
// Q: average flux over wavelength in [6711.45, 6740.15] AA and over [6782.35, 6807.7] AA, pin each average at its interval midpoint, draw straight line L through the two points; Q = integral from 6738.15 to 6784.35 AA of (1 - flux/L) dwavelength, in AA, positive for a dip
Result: 3.7 AA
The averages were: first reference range 6.86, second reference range 5.94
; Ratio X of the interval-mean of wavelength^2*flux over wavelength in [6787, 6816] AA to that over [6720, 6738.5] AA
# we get 0.9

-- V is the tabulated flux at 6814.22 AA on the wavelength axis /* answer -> 5.993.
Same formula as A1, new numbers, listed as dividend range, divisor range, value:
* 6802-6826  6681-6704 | 0.91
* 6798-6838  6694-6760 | 0.94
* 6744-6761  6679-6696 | 0.88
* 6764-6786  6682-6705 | 0.89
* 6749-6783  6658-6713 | 0.89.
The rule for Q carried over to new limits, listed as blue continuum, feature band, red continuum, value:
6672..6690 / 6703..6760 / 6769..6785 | -1.0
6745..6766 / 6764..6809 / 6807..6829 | 0.3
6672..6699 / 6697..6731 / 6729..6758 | -0.9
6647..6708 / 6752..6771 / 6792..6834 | 1.2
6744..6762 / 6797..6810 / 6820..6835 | 0.1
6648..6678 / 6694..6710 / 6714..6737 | 0.8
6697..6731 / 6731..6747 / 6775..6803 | 0.1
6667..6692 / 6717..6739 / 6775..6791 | -1.6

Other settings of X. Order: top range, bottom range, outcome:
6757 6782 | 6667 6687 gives 0.87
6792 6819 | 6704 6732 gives 0.90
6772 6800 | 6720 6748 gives 0.93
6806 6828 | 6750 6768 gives 1.03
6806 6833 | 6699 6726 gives 0.90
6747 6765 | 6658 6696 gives 0.88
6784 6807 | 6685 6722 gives 0.90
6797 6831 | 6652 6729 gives 0.91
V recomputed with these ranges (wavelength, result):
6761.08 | 5.905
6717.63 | 8.145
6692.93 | 6.982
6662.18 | 6.84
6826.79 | 5.963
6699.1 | 6.431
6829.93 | 5.89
